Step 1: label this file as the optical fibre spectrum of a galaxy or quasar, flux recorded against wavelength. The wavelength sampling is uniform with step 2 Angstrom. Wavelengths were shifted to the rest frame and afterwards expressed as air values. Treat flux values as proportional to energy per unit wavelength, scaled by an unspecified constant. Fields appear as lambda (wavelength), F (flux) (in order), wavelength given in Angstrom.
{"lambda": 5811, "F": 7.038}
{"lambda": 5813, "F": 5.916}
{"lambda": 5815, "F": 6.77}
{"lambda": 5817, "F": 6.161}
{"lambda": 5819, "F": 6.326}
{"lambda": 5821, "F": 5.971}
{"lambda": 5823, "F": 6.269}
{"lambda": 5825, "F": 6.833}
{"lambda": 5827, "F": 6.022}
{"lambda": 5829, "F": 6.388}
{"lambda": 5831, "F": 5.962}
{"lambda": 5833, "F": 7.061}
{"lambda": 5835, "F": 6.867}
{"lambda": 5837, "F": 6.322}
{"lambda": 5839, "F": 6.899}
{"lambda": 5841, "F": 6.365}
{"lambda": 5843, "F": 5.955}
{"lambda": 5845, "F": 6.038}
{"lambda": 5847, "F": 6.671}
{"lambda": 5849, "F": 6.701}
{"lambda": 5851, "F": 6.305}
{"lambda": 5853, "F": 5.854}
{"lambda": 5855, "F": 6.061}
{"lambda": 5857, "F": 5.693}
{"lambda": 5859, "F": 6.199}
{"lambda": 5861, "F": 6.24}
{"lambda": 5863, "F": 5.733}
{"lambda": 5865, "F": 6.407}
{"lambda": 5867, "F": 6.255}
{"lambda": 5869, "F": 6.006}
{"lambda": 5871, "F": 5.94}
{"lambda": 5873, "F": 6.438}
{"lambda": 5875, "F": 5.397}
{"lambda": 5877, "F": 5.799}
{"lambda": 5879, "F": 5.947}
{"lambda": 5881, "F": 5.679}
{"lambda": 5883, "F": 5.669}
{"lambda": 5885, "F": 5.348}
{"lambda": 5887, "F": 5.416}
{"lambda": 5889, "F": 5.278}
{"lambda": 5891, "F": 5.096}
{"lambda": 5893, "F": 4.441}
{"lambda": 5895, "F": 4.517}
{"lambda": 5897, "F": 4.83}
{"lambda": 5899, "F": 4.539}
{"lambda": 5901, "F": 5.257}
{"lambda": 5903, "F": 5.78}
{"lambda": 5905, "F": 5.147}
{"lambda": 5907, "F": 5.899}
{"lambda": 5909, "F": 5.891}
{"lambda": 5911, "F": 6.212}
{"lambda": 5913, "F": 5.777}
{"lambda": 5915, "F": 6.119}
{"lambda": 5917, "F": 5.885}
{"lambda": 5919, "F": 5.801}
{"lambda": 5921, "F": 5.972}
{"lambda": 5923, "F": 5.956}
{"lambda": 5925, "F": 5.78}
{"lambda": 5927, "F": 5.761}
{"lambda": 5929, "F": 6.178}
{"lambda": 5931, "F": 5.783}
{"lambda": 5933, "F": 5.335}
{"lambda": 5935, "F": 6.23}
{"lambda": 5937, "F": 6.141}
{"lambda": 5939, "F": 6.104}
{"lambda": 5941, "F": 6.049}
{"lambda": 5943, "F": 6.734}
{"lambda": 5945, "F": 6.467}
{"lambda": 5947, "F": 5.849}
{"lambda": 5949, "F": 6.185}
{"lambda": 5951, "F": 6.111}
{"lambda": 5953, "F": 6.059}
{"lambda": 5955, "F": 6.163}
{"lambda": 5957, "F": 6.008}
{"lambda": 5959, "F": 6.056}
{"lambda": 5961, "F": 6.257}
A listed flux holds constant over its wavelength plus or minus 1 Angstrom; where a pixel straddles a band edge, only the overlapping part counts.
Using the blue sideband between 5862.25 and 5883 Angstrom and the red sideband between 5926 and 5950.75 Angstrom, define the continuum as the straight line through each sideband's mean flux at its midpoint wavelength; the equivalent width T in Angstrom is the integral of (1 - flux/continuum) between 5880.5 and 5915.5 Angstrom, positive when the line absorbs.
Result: 3.66 Angstrom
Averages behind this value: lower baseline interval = 5.95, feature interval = 5.37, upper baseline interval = 6.07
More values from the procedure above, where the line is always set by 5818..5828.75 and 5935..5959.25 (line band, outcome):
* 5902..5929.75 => 1.5 Angstrom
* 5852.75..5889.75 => 2.2 Angstrom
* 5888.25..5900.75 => 2.8 Angstrom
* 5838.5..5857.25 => 0.0 Angstrom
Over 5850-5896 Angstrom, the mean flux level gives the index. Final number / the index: 5.73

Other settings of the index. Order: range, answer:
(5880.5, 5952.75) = 5.7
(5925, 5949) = 6.05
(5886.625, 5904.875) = 5.01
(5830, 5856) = 6.39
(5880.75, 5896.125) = 5.15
